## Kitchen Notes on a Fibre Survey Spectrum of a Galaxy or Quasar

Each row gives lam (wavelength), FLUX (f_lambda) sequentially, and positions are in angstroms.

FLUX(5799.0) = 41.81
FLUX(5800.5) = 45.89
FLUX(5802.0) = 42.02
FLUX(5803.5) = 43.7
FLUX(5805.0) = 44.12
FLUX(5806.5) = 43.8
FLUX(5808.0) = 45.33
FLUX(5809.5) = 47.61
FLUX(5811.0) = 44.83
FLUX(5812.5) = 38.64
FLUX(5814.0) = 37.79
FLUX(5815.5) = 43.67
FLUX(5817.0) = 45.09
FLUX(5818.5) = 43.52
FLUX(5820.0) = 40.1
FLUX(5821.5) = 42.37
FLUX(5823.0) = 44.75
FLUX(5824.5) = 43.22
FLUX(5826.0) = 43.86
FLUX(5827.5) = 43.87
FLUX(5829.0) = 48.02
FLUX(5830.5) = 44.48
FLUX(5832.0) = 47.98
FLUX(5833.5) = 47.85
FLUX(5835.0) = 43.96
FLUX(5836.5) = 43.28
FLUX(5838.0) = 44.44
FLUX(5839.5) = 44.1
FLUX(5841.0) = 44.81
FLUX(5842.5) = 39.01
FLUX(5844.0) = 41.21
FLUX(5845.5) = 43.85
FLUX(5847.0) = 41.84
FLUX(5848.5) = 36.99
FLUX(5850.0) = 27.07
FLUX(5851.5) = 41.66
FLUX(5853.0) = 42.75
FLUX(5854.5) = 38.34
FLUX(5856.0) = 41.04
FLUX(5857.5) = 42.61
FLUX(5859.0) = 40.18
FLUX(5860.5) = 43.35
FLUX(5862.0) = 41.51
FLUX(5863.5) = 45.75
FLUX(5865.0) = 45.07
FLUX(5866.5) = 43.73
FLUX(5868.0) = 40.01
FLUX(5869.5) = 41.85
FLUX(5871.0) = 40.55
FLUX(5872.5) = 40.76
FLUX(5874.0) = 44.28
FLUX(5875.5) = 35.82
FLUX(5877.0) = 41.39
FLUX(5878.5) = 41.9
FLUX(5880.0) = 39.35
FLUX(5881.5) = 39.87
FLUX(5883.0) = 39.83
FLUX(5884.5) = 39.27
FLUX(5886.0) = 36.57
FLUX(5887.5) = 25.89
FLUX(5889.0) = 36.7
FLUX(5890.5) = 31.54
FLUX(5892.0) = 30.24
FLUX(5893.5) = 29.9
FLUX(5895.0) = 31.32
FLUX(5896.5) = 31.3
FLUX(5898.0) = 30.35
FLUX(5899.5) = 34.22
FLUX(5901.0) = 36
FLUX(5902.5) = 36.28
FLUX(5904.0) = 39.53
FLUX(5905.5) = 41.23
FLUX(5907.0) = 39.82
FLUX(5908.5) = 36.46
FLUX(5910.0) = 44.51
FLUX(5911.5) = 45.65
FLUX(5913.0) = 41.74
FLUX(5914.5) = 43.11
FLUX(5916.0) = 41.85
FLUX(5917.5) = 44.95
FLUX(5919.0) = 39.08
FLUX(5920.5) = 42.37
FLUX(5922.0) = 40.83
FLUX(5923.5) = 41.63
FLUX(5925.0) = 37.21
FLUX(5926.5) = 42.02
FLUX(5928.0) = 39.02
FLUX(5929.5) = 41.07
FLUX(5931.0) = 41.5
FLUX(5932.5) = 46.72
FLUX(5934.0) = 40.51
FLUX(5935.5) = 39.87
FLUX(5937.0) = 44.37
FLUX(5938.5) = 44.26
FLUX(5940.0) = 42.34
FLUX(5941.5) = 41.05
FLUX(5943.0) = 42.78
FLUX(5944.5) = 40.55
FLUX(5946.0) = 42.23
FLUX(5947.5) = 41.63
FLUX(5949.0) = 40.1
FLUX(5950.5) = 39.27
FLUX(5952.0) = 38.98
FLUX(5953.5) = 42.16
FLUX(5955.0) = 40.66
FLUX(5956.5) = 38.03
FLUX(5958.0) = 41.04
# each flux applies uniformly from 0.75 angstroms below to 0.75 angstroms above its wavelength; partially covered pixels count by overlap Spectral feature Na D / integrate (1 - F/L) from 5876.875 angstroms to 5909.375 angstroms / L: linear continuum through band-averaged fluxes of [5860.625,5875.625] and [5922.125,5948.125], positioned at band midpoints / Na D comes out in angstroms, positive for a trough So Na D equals 4.8 angstroms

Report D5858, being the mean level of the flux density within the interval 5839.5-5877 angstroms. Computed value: 41.1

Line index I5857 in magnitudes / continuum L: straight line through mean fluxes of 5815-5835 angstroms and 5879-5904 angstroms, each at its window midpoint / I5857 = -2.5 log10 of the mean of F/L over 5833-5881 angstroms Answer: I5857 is -0.05 mag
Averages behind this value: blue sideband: 44.5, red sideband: 34.5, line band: 41.5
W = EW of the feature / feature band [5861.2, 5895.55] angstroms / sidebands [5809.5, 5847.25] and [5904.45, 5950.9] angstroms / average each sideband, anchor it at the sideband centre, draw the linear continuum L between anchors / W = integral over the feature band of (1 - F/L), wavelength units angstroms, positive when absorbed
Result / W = 3.4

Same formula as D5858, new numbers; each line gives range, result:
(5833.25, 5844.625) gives 43.4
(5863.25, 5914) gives 38.1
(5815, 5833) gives 44.3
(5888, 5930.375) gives 38.1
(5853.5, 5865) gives 42.1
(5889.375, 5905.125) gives 33.3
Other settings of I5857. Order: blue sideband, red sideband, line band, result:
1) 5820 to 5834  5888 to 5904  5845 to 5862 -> 0.007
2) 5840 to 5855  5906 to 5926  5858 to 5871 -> -0.060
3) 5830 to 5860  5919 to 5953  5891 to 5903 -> 0.272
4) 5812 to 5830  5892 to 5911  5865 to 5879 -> -0.079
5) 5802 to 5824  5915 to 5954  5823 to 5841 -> -0.051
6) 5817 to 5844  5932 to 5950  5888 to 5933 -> 0.110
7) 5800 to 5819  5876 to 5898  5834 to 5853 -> -0.034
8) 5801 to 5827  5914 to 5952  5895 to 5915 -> 0.103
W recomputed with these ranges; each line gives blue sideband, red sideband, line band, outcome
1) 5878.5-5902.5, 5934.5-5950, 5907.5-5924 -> -1.7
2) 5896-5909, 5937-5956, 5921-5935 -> -0.7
